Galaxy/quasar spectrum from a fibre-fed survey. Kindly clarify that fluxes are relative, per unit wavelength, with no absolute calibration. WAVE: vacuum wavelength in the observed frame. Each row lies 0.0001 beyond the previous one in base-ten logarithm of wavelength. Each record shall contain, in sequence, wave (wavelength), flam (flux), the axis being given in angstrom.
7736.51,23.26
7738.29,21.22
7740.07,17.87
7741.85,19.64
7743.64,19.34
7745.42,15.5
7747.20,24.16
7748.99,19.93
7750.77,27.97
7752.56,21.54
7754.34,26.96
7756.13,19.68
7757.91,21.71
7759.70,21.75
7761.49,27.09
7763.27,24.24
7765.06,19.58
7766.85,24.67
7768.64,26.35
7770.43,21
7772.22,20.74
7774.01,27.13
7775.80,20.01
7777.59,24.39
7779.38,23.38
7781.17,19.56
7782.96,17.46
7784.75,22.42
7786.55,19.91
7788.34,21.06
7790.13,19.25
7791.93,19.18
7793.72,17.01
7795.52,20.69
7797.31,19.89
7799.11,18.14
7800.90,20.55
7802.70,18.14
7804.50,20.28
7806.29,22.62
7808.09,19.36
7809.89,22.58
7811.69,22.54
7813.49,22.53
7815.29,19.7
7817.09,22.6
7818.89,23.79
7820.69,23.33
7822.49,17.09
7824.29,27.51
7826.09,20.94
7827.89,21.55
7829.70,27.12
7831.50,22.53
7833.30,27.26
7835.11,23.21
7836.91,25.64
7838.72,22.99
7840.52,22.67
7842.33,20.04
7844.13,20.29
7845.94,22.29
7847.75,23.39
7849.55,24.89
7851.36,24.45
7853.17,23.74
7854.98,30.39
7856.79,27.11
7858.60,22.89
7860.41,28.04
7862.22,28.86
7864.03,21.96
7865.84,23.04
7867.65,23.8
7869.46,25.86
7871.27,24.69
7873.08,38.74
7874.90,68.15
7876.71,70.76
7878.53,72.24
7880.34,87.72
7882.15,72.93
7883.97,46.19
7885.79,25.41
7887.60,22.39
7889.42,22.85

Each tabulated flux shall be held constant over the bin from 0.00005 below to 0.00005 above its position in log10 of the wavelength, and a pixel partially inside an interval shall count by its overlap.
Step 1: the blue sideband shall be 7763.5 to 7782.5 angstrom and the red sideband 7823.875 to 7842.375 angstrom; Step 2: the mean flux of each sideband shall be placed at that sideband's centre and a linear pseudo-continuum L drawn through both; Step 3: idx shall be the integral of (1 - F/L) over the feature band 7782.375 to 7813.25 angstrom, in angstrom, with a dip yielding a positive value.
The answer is 4.0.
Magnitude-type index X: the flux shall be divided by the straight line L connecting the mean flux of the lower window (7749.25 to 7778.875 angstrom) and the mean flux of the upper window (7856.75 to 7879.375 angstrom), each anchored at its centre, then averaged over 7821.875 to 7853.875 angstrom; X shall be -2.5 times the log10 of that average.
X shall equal 0.378 mag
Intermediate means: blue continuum 23.4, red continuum 36.9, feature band 23.3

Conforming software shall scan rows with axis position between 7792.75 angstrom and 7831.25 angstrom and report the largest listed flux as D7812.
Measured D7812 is 27.51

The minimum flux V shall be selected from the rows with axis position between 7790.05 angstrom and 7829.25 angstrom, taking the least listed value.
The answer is 17.01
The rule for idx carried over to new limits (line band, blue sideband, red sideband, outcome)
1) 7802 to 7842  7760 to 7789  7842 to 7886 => 9.7 angstrom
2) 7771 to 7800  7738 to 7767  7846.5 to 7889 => 6.1 angstrom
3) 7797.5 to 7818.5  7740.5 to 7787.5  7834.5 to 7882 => 5.0 angstrom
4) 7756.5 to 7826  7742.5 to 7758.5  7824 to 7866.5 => 4.0 angstrom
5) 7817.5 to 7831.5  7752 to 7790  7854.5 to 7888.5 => 3.9 angstrom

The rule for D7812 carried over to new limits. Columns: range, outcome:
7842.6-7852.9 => 24.89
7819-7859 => 30.39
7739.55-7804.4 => 27.97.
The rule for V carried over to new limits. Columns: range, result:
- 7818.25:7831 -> 17.09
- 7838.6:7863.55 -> 20.04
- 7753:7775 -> 19.58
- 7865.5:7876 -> 23.04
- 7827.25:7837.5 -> 21.55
